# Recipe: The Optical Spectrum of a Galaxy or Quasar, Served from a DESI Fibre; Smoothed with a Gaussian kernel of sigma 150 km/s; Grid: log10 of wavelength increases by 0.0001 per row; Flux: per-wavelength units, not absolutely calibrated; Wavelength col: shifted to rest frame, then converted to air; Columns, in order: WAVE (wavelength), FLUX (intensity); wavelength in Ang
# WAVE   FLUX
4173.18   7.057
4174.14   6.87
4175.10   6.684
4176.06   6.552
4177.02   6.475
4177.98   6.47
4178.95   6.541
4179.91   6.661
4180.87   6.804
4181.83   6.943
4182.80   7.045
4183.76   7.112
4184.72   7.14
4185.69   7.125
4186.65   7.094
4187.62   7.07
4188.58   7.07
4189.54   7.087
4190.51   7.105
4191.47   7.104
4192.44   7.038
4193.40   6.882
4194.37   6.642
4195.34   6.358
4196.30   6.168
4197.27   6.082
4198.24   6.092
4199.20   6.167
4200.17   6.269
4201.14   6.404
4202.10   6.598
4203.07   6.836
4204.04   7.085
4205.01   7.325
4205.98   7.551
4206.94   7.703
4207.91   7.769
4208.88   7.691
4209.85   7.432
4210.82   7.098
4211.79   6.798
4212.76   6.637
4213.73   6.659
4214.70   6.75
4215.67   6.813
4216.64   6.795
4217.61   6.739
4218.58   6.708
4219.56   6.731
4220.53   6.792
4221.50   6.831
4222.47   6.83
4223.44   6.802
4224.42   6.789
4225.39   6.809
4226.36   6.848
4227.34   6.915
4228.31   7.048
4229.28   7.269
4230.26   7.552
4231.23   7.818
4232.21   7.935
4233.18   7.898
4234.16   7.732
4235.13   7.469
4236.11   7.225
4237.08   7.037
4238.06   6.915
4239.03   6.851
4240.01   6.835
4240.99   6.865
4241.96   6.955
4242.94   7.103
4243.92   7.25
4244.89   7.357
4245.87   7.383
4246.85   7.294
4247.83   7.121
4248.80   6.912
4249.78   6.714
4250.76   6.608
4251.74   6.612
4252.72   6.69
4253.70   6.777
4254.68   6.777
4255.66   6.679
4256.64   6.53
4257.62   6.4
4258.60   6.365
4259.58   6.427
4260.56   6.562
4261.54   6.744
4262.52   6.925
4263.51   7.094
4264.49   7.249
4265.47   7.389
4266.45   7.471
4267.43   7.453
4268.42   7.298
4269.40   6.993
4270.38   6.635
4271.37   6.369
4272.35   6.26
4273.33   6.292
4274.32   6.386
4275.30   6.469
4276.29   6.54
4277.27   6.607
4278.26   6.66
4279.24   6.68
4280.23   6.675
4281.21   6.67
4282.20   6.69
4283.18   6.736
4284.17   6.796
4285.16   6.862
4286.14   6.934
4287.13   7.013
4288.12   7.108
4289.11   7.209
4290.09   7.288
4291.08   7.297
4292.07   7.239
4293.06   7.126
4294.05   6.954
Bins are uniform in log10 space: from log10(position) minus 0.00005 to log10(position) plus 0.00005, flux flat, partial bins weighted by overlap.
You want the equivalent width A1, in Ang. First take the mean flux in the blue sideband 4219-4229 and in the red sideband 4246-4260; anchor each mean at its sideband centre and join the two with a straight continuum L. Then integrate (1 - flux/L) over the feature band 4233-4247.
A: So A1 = -0.9 Ang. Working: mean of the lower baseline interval 6.85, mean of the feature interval 7.19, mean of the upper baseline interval 6.73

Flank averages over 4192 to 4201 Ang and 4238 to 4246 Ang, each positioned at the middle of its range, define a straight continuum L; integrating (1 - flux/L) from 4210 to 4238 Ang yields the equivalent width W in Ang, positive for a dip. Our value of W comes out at -1.03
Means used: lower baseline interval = 6.41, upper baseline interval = 7.05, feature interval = 7.05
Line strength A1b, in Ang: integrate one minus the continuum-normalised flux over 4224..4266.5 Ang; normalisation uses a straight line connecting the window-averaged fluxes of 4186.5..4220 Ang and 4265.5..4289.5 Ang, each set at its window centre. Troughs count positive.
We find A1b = -1.24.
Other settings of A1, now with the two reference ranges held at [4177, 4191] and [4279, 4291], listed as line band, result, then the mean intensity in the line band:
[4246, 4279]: 0.7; 6.77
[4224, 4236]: -0.7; 7.34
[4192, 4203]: 0.8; 6.44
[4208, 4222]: 0.0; 6.91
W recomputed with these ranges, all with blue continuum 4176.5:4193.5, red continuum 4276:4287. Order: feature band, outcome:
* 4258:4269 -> -0.4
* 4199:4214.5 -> -0.3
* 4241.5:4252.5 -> -0.4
